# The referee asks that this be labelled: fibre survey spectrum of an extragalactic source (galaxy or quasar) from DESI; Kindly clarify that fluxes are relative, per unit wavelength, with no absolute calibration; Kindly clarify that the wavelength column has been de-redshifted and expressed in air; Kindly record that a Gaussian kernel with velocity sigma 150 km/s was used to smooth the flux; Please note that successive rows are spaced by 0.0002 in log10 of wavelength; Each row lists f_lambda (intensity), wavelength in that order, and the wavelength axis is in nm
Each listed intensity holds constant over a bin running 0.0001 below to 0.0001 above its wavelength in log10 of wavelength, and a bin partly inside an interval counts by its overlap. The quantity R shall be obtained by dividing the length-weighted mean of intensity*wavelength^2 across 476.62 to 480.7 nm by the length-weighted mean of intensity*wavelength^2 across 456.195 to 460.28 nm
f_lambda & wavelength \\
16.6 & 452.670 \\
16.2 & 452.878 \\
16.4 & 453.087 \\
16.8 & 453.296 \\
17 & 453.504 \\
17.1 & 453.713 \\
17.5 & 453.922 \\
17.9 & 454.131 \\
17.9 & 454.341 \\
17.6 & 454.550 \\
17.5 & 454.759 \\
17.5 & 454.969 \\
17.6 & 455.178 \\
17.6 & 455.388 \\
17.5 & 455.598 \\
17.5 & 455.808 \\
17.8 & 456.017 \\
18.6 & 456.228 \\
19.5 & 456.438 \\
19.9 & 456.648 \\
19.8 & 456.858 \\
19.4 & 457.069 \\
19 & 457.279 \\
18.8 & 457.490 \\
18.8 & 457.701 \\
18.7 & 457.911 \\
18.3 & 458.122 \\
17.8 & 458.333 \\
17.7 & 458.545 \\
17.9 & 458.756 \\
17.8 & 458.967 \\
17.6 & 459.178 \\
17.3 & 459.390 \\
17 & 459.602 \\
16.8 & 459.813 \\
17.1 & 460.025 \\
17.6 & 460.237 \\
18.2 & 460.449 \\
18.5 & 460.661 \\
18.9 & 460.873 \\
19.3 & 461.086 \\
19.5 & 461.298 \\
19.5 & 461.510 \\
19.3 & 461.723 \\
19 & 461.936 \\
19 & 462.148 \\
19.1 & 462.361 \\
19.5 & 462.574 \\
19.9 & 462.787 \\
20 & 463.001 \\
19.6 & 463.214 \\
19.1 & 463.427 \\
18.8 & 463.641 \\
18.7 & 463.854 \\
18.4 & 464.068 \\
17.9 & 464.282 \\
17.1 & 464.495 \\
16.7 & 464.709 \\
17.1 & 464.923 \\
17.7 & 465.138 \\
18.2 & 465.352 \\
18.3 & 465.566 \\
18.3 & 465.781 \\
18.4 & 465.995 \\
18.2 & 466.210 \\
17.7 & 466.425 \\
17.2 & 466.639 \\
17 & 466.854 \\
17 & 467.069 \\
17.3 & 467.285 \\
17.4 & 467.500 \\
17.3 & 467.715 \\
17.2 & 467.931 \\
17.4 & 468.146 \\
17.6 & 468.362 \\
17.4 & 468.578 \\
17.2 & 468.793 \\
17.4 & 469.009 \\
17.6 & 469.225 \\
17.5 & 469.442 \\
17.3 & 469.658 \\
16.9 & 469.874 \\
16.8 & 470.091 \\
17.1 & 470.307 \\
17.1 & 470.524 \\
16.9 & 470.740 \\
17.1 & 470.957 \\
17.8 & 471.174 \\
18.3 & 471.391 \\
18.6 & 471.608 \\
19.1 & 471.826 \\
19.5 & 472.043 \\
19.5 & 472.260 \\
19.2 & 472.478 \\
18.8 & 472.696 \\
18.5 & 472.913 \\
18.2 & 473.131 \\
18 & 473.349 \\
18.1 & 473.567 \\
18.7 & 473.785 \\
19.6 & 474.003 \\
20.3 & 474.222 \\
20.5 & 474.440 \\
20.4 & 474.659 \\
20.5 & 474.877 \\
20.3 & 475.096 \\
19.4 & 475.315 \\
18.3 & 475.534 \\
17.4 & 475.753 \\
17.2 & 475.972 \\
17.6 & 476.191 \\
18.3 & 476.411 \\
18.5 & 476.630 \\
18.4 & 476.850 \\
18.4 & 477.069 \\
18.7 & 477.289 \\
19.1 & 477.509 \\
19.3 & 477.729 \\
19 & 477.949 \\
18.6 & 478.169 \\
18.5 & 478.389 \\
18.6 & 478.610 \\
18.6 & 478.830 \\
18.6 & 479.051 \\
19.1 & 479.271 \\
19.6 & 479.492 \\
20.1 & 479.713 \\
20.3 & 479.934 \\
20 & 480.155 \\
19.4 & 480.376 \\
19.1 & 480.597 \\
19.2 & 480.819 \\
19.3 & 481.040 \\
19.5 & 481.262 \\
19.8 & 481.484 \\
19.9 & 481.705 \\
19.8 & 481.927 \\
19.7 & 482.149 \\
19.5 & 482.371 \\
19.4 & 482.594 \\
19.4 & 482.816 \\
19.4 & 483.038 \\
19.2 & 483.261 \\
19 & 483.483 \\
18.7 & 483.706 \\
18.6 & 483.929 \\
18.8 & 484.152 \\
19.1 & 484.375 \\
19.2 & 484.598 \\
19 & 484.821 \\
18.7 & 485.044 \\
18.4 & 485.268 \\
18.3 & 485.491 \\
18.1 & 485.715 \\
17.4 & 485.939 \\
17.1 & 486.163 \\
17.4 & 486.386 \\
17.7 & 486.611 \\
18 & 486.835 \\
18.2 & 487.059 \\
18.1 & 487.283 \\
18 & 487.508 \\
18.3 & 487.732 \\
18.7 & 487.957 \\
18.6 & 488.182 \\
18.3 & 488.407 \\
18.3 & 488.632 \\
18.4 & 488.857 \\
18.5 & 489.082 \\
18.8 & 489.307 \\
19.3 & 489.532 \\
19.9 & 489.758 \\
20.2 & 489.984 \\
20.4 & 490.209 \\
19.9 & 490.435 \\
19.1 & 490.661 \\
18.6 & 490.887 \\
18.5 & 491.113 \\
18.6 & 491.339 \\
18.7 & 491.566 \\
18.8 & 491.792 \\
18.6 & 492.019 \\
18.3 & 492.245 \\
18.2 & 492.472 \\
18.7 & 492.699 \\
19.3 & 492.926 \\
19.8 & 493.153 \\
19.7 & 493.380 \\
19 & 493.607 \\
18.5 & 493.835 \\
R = 1.14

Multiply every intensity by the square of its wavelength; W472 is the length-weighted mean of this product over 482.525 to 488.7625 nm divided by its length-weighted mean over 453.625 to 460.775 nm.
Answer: 1.16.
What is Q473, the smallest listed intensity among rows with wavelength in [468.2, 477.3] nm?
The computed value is 16.8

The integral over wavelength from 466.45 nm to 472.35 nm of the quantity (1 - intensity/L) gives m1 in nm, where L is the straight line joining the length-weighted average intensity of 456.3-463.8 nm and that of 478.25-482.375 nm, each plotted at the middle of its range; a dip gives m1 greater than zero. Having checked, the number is 0.45 nm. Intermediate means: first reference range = 18.7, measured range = 17.6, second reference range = 19.4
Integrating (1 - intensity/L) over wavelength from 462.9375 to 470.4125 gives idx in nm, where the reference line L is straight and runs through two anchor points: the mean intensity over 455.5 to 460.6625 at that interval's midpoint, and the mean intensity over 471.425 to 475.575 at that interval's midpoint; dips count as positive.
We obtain 0.416 nm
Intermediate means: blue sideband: 18.2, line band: 17.7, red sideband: 19.2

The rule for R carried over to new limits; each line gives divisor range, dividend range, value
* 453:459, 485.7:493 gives 1.19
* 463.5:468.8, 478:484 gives 1.16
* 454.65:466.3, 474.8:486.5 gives 1.12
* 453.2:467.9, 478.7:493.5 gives 1.16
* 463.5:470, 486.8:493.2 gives 1.18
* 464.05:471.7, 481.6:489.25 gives 1.15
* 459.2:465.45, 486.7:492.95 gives 1.14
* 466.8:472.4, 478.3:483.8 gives 1.15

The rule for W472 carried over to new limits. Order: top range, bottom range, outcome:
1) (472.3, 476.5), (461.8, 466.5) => 1.07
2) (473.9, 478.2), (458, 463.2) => 1.10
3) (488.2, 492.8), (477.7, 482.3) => 1.02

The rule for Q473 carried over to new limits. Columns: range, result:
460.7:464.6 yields 17.1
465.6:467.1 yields 17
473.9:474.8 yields 19.6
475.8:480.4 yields 17.2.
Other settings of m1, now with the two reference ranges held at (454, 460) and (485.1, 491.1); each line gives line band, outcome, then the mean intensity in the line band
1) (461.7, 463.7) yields -0.13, 19.3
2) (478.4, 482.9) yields -0.24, 19.4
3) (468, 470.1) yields 0.11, 17.3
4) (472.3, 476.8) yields -0.13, 18.9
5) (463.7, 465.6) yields 0.04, 17.8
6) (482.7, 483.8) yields -0.04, 19.2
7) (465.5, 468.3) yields 0.10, 17.6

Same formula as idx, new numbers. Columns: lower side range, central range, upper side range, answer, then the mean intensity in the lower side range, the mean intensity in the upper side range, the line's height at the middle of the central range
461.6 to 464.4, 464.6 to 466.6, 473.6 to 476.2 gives 0.136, 19.1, 19.2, 19.1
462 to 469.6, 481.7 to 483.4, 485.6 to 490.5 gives -0.103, 18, 18.5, 18.4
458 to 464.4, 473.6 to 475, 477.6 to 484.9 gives -0.067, 18.5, 19.3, 19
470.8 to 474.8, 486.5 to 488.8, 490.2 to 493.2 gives 0.081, 18.9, 18.9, 18.9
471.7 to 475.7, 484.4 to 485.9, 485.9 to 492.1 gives 0.014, 19.2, 18.6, 18.8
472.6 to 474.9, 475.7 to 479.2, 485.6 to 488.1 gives 0.071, 19.2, 17.9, 18.8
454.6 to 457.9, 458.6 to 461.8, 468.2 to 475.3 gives 0.051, 18.5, 18.4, 18.4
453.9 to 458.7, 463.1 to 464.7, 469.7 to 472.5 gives -0.027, 18.3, 17.9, 18.1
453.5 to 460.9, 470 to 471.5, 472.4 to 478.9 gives 0.106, 18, 18.8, 18.6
